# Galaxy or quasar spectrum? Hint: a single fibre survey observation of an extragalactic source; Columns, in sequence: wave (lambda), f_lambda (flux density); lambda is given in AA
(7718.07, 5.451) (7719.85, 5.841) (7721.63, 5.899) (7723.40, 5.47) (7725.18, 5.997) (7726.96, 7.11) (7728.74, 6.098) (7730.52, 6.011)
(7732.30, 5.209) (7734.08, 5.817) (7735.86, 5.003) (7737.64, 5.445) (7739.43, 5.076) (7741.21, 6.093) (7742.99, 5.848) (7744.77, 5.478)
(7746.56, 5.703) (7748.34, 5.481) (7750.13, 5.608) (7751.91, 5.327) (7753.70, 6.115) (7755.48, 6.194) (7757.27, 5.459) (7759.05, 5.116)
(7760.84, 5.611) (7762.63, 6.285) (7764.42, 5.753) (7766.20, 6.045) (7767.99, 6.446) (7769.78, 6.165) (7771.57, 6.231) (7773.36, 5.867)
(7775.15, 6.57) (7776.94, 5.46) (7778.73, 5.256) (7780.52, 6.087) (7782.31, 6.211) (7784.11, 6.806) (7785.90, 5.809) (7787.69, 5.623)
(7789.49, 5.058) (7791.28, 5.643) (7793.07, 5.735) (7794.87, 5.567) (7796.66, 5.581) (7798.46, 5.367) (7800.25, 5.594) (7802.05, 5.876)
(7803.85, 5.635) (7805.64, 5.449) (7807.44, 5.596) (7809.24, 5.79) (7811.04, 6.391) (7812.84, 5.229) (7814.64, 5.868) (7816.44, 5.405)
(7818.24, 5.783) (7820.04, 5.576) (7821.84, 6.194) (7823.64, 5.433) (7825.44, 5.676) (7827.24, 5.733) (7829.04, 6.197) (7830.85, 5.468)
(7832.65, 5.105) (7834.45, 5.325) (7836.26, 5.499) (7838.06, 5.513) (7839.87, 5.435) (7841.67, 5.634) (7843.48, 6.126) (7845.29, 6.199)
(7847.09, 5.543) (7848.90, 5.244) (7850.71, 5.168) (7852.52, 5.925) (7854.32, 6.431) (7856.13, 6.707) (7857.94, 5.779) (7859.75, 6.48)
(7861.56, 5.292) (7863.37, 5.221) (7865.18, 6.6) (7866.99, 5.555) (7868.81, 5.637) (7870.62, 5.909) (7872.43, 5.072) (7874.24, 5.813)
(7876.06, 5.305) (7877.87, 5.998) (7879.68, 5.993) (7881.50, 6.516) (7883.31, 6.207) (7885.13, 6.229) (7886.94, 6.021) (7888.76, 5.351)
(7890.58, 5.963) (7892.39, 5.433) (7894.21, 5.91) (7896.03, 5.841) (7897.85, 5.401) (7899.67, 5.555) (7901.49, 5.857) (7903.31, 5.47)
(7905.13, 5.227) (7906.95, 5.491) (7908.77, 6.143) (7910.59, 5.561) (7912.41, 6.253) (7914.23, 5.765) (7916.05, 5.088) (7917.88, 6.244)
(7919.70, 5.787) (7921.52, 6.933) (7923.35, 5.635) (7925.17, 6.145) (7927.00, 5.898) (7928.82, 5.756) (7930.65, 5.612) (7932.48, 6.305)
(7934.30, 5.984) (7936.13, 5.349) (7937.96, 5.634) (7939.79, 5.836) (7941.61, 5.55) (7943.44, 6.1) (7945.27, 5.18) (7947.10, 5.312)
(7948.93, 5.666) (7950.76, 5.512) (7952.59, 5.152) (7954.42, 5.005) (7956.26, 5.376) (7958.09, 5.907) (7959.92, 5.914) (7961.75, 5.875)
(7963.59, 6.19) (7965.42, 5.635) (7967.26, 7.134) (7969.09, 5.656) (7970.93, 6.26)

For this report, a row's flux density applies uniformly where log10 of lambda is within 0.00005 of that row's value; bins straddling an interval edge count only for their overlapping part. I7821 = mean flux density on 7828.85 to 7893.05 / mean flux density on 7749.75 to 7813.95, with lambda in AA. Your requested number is 1.0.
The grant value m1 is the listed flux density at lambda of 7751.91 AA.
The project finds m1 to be 5.327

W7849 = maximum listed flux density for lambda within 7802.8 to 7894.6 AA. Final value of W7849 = 6.707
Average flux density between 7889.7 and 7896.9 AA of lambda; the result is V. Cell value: 5.79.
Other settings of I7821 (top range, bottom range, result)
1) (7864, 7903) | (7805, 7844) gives 1.03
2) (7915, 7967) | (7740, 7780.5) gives 0.99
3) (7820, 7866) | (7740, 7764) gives 1.01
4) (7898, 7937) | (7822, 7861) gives 1.01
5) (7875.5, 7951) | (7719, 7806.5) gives 1.00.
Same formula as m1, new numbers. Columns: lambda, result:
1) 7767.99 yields 6.446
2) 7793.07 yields 5.735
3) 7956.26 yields 5.376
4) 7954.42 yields 5.005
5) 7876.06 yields 5.305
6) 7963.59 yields 6.19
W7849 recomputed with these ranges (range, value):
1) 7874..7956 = 6.933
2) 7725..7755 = 7.11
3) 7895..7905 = 5.857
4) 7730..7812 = 6.806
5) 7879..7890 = 6.516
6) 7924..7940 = 6.305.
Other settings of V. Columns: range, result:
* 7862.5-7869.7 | 5.75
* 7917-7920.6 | 6.02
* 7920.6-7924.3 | 6.29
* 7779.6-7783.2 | 6.15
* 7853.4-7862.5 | 6.14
